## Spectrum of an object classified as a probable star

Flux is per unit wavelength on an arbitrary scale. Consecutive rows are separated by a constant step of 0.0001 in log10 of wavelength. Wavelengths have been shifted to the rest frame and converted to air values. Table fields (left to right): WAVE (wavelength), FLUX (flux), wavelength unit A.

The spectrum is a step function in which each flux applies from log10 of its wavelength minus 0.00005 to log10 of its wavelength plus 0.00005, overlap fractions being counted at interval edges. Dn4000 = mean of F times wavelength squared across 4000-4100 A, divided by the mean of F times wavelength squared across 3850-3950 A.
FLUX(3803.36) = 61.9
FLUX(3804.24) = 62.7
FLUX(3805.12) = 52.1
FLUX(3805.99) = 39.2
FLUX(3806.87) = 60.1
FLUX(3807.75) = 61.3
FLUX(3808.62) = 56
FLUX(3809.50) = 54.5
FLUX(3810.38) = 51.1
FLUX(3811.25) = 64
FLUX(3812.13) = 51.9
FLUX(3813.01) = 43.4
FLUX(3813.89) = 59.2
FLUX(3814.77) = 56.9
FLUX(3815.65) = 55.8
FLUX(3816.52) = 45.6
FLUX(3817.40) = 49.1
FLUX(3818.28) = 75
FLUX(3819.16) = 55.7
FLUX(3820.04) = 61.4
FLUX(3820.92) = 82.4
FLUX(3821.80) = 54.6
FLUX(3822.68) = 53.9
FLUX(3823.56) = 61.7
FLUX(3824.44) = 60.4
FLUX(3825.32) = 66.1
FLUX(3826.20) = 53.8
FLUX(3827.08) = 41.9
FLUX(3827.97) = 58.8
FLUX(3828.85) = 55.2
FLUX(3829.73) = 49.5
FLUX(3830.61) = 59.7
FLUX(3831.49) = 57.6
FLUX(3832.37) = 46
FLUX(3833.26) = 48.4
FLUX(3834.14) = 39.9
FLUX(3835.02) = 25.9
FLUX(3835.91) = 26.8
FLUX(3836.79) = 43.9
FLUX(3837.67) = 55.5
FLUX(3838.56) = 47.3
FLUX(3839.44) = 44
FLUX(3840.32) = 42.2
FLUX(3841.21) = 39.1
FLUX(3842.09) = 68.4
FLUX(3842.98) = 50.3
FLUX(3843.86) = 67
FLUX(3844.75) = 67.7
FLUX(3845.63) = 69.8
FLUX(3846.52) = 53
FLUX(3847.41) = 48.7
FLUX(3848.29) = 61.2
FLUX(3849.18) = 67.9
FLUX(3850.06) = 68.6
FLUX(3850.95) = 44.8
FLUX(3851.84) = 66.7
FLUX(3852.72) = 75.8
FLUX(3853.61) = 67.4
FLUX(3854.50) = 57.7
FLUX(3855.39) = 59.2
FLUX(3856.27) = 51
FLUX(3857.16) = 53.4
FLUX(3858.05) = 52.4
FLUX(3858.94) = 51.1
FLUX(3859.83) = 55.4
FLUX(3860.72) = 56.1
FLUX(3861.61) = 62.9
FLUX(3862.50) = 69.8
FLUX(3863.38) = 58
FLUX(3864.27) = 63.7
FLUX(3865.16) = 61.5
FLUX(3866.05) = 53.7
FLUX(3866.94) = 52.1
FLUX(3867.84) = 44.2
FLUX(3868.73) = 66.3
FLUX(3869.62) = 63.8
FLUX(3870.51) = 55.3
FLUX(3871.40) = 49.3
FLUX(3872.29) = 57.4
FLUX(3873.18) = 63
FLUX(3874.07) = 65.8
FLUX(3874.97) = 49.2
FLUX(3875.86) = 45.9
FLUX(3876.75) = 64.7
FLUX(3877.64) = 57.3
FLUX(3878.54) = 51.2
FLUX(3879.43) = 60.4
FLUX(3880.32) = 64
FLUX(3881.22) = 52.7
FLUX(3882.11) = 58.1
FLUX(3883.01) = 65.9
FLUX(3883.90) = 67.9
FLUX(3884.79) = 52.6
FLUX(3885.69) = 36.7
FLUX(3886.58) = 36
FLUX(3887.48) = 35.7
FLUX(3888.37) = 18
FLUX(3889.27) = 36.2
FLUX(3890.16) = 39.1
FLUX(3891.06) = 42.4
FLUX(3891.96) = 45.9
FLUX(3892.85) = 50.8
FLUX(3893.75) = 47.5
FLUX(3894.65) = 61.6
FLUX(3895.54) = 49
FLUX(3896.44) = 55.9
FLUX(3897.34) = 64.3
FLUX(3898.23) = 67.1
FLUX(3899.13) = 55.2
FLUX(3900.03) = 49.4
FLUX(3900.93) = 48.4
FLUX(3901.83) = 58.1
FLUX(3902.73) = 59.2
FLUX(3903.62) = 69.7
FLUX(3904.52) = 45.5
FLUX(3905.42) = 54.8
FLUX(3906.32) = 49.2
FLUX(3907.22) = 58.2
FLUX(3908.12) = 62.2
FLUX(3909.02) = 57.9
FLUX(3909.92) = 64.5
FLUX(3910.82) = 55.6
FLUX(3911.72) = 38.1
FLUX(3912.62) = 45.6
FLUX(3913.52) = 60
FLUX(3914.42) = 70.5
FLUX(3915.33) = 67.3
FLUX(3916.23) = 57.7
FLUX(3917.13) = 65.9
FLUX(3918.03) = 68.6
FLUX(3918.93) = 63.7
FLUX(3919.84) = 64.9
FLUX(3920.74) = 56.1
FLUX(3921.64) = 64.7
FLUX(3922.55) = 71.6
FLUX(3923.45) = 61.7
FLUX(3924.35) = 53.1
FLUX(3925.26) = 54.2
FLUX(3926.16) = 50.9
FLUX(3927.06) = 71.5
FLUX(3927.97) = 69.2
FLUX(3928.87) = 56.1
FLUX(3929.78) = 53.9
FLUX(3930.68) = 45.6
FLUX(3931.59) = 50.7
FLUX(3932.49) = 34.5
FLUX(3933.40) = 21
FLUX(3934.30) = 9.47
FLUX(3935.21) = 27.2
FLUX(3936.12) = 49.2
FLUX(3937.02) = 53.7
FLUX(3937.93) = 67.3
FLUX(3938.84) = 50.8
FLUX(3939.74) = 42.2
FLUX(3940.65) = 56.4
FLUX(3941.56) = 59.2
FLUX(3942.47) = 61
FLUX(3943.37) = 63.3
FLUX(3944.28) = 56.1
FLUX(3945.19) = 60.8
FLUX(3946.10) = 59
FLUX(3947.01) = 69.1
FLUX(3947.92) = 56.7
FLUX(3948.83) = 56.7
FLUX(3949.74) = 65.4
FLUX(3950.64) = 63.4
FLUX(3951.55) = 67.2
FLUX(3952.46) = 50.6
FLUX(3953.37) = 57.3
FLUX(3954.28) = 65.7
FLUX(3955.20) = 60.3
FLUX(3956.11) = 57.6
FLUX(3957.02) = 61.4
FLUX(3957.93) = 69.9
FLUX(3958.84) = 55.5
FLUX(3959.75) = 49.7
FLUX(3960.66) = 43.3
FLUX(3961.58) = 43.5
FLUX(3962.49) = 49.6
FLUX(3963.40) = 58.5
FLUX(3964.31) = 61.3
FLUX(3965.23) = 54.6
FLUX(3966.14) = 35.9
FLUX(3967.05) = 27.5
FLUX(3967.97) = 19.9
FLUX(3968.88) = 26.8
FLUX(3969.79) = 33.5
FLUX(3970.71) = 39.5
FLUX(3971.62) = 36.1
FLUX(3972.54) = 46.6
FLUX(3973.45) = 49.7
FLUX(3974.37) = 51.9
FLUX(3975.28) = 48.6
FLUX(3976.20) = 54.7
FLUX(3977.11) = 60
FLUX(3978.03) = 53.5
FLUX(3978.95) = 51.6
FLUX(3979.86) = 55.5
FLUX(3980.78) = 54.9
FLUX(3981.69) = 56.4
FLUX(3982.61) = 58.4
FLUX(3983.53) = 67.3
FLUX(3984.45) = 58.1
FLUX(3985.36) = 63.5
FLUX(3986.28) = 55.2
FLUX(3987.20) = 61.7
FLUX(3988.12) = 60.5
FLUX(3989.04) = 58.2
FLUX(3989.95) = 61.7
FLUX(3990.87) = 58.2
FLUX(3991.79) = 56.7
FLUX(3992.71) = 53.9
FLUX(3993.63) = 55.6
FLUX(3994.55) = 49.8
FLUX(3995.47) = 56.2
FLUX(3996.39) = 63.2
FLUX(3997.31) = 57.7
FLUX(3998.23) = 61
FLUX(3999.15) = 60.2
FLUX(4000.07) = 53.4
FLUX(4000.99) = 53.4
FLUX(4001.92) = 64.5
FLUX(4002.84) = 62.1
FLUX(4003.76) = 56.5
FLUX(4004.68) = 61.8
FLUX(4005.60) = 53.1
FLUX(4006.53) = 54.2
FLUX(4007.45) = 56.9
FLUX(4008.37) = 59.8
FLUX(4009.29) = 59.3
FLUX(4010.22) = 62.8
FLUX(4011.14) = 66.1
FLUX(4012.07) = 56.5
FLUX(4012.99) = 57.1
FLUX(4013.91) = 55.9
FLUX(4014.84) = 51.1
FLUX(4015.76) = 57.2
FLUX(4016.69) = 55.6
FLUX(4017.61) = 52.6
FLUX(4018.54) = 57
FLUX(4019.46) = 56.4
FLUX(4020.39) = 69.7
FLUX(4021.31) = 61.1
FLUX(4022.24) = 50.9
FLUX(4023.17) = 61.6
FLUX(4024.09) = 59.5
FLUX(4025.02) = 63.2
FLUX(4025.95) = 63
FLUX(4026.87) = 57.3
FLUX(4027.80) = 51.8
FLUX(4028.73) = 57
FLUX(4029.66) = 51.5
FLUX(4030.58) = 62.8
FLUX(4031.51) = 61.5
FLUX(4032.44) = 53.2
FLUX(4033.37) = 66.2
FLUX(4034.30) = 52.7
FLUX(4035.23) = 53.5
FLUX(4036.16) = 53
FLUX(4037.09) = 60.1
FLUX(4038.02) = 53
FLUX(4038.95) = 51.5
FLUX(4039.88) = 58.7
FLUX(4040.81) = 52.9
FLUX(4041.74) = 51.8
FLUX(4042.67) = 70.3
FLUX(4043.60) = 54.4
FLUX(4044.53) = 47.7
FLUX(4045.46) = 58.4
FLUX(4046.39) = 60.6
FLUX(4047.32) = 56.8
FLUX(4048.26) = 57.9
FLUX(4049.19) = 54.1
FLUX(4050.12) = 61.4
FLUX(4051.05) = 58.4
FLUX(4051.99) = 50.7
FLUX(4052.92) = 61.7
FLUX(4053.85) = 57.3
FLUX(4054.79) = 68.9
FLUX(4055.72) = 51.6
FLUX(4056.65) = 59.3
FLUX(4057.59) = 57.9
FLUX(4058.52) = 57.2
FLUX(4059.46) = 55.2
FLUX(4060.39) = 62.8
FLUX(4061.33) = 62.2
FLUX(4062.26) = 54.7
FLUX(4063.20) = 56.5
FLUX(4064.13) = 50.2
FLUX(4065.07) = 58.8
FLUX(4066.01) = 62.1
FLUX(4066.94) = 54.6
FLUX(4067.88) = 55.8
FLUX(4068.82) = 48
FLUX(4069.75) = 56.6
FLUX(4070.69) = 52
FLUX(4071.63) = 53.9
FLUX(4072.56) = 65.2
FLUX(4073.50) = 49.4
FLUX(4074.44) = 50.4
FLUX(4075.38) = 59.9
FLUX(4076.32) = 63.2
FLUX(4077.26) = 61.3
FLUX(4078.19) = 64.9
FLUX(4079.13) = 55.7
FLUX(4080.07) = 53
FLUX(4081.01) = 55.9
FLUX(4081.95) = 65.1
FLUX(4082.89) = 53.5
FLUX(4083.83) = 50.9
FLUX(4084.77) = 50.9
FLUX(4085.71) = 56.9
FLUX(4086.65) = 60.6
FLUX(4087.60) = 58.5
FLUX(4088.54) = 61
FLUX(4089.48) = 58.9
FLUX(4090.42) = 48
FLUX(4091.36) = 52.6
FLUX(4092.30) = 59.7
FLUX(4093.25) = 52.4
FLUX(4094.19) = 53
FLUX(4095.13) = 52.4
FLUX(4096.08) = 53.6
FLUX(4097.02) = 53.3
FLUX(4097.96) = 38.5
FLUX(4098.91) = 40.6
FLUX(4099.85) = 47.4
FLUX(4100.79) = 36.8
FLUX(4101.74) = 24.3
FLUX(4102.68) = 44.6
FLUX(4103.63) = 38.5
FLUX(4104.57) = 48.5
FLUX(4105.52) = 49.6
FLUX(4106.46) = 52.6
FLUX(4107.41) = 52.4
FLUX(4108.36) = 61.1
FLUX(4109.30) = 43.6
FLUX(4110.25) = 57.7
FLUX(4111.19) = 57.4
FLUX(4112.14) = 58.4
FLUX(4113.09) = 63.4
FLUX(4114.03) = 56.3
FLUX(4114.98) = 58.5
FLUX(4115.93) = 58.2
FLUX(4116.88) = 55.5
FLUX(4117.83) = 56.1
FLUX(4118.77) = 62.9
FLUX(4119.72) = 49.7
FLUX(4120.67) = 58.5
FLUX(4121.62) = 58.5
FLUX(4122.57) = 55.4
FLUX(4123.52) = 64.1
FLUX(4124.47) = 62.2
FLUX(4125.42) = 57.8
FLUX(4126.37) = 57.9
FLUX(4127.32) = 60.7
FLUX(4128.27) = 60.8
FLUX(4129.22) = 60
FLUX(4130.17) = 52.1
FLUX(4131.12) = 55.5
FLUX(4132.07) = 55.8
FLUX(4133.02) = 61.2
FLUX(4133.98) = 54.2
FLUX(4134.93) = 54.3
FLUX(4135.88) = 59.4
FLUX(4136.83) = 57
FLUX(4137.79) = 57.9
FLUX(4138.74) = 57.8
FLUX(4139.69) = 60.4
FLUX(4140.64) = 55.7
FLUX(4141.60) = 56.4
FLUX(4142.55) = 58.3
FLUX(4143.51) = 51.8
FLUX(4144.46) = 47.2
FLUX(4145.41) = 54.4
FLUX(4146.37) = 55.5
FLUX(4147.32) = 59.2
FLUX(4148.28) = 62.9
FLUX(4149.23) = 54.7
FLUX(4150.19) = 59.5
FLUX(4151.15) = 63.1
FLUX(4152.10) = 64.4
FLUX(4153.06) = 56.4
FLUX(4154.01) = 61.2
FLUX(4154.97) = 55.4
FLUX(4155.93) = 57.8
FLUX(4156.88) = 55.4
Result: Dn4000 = 1.11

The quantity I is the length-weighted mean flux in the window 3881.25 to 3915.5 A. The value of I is 52.5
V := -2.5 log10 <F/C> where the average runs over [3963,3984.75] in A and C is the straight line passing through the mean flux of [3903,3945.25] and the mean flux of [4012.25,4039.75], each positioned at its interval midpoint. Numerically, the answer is 0.16 mag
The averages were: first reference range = 55.1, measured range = 48.3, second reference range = 57.2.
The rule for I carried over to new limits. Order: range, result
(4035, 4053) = 56.3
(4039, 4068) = 57.4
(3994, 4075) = 57.3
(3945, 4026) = 55.6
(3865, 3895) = 52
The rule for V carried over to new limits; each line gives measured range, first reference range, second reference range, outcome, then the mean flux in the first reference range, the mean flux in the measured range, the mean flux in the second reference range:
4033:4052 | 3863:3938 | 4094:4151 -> -0.04 mag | 54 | 56.5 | 54.4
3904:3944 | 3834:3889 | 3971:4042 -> 0.02 mag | 54.6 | 54.7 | 56.8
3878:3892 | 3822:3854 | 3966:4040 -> 0.14 mag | 54.3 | 47.7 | 55.1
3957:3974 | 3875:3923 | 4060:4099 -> 0.22 mag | 54.9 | 45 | 55.5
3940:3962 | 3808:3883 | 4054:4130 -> -0.06 mag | 56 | 58.6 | 55.1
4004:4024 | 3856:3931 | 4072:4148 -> -0.05 mag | 55.8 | 58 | 54.9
